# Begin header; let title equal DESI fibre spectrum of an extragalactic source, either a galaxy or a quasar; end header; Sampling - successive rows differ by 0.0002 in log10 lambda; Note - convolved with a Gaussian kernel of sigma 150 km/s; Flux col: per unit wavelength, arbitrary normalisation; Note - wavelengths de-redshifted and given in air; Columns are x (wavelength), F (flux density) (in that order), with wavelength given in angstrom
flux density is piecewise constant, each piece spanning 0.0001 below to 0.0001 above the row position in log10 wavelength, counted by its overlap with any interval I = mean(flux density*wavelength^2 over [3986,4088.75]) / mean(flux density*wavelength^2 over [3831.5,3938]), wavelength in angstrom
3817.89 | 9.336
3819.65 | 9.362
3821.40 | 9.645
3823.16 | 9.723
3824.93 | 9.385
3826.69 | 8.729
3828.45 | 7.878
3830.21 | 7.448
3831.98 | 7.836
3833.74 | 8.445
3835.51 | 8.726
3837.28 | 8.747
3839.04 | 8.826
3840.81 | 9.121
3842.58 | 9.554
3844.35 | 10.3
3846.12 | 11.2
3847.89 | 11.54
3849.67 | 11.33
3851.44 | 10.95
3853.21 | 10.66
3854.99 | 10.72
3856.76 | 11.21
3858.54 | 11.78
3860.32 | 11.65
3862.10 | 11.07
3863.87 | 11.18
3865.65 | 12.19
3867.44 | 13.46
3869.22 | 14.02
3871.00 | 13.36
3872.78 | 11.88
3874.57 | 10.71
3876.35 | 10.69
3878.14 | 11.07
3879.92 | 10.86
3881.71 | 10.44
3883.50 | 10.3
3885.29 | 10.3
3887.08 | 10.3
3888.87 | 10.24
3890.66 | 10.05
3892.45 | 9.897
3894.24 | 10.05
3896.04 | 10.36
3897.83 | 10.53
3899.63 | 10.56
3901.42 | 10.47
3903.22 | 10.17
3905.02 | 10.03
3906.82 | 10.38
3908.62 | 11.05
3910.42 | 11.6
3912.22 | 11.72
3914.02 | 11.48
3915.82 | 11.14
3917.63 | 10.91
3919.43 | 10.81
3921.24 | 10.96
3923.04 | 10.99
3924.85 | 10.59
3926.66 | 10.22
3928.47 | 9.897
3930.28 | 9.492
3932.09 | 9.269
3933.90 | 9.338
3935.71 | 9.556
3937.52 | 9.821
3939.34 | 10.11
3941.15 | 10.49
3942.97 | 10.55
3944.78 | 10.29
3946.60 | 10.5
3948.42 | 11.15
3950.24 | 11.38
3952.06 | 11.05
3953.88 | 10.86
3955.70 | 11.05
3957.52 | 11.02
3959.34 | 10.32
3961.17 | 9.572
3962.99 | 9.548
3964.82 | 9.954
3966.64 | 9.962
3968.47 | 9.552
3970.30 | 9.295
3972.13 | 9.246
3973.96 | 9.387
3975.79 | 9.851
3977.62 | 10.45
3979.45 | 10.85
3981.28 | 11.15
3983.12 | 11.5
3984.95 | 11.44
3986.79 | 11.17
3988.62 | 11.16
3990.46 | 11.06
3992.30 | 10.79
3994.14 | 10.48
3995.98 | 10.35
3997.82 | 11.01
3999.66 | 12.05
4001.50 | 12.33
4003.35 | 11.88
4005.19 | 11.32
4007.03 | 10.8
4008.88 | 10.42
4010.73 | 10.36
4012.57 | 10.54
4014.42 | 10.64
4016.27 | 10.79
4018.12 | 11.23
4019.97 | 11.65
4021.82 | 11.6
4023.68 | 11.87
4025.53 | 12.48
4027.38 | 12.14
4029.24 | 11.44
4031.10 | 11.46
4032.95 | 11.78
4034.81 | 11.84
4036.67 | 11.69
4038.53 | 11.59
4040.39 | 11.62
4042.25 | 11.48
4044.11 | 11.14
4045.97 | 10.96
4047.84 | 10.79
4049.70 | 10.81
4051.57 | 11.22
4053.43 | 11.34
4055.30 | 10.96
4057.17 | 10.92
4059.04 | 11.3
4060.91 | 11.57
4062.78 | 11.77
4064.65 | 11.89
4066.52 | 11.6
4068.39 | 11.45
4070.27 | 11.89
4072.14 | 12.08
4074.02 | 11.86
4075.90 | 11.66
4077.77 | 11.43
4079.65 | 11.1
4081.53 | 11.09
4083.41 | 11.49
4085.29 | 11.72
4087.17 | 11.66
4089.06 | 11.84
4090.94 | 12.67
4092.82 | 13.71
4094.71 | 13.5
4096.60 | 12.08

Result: 1.16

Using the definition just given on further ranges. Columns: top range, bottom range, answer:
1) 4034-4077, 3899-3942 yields 1.17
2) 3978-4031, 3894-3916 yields 1.10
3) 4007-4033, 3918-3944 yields 1.16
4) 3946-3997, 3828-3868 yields 1.09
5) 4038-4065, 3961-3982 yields 1.18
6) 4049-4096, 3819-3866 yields 1.32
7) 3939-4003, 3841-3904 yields 1.02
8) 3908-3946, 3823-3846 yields 1.24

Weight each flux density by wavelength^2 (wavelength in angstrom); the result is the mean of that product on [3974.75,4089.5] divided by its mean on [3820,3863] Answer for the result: 1.3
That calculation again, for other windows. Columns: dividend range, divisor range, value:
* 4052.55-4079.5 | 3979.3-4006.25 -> 1.06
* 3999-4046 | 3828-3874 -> 1.17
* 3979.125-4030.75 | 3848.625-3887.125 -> 1.06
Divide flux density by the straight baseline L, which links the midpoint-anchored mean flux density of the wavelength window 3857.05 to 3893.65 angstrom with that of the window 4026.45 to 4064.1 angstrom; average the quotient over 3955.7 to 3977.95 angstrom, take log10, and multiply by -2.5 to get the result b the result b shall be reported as 0.149 mag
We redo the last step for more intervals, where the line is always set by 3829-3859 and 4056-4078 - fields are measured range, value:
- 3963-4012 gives 0.03 mag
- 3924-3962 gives 0.03 mag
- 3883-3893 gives 0.00 mag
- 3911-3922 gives -0.08 mag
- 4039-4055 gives 0.03 mag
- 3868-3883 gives -0.15 mag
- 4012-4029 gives -0.02 mag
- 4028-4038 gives -0.03 mag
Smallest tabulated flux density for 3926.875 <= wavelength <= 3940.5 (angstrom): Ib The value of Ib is 9.269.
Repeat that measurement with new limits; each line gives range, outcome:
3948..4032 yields 9.246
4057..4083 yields 10.92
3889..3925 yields 9.897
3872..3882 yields 10.44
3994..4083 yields 10.35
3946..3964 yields 9.548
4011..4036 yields 10.54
